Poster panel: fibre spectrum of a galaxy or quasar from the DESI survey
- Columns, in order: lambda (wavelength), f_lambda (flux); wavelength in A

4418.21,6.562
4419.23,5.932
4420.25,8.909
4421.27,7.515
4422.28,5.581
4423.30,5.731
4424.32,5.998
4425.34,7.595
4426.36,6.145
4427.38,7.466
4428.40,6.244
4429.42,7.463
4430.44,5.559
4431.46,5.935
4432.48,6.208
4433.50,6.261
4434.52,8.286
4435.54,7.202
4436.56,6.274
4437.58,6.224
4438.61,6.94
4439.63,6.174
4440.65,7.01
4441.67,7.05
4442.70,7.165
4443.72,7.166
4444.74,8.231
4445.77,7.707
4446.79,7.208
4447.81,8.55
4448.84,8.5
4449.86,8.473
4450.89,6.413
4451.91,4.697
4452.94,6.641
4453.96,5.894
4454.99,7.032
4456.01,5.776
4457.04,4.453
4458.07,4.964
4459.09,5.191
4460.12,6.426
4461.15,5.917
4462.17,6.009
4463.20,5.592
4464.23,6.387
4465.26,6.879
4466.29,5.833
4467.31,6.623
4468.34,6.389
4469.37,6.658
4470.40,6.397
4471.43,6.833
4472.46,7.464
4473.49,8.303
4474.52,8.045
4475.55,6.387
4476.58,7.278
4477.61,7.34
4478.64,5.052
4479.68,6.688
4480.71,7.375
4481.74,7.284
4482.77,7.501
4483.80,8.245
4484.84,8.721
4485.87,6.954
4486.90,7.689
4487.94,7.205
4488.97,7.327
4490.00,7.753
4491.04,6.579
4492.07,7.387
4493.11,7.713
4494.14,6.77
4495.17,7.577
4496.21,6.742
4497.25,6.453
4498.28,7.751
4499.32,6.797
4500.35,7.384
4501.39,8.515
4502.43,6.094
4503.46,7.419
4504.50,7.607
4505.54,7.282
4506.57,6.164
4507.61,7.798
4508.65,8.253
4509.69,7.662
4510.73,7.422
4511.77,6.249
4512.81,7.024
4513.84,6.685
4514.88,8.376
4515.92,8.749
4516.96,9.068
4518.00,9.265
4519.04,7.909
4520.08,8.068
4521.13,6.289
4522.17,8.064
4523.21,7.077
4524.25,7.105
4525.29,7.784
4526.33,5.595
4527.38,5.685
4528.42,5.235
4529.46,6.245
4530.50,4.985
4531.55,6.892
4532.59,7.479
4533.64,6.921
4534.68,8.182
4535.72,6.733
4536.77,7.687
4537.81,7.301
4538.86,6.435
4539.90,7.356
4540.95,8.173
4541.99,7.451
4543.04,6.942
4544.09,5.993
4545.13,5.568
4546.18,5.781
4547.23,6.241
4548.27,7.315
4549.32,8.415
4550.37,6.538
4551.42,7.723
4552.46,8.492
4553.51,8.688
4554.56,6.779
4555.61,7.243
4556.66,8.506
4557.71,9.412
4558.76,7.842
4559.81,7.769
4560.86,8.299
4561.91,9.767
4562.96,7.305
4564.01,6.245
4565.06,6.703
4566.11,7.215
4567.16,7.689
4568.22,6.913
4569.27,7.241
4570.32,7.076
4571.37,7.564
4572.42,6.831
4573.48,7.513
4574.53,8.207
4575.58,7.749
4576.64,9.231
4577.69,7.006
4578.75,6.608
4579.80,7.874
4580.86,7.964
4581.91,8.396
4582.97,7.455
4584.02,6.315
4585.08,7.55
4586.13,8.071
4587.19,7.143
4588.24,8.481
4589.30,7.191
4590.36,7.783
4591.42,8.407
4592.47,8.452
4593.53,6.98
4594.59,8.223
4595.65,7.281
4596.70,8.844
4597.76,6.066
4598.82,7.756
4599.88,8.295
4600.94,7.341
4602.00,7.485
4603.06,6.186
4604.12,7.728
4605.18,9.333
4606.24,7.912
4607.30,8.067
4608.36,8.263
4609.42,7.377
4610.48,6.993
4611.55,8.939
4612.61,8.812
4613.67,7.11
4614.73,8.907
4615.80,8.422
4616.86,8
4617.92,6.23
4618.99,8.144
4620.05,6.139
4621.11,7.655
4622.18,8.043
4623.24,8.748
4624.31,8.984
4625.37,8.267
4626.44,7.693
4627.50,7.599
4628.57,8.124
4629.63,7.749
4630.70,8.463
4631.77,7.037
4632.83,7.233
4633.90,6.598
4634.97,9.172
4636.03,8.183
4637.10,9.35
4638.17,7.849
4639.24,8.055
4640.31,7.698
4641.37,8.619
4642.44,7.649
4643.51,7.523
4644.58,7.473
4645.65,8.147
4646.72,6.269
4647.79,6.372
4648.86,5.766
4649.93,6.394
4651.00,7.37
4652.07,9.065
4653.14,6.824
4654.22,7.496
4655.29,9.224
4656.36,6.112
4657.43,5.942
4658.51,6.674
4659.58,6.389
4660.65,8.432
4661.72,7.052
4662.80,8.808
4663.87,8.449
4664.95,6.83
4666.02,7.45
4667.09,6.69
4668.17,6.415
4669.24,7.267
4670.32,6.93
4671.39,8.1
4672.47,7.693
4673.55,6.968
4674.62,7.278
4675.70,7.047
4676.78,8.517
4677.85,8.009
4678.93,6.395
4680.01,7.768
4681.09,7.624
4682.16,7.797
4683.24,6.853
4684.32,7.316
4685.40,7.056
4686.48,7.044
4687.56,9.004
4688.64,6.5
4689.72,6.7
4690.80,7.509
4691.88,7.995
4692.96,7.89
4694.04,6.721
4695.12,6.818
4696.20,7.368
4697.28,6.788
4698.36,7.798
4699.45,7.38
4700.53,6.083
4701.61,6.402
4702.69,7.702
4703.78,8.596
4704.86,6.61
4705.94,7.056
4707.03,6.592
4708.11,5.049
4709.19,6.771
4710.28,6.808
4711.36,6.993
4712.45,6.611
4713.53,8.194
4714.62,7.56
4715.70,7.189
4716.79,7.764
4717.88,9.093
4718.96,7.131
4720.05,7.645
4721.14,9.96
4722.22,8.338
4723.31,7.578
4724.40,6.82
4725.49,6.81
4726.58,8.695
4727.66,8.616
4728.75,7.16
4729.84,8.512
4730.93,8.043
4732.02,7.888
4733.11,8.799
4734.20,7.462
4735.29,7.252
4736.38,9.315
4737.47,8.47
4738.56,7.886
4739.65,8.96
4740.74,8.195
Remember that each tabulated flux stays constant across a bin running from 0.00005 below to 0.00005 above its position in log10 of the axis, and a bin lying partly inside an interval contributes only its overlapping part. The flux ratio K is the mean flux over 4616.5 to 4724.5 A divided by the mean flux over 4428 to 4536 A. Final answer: 1.07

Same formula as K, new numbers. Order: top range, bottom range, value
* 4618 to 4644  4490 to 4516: 1.09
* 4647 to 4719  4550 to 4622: 0.94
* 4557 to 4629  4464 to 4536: 1.08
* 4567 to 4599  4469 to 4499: 1.05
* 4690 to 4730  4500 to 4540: 1.02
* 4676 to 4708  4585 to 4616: 0.93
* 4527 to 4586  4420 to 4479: 1.09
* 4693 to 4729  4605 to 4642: 0.92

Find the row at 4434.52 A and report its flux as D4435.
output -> 8.286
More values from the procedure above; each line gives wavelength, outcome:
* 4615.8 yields 8.422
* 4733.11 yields 8.799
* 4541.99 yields 7.451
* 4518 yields 9.265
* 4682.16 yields 7.797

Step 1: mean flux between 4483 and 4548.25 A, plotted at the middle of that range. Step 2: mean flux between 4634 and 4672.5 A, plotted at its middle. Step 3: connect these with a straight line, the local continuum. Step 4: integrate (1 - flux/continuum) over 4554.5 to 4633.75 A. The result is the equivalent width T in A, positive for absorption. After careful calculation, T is -4.1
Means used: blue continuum 7.19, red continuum 7.48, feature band 7.74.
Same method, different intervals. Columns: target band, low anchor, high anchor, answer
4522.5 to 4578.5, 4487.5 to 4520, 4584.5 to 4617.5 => 2.93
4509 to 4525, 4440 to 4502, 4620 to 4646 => -1.00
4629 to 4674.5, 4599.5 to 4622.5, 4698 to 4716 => -0.07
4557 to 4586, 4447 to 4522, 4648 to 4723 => -1.83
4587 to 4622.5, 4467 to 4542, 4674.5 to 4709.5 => -2.72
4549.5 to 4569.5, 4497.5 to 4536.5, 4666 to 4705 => -1.29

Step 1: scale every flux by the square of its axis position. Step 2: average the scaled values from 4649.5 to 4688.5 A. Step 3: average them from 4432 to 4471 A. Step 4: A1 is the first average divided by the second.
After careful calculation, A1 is 1.23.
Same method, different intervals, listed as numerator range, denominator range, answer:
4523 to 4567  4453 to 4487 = 1.12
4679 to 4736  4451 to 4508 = 1.21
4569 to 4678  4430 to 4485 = 1.22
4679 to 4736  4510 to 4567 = 1.10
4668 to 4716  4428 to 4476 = 1.20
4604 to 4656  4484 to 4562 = 1.12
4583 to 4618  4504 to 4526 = 1.06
